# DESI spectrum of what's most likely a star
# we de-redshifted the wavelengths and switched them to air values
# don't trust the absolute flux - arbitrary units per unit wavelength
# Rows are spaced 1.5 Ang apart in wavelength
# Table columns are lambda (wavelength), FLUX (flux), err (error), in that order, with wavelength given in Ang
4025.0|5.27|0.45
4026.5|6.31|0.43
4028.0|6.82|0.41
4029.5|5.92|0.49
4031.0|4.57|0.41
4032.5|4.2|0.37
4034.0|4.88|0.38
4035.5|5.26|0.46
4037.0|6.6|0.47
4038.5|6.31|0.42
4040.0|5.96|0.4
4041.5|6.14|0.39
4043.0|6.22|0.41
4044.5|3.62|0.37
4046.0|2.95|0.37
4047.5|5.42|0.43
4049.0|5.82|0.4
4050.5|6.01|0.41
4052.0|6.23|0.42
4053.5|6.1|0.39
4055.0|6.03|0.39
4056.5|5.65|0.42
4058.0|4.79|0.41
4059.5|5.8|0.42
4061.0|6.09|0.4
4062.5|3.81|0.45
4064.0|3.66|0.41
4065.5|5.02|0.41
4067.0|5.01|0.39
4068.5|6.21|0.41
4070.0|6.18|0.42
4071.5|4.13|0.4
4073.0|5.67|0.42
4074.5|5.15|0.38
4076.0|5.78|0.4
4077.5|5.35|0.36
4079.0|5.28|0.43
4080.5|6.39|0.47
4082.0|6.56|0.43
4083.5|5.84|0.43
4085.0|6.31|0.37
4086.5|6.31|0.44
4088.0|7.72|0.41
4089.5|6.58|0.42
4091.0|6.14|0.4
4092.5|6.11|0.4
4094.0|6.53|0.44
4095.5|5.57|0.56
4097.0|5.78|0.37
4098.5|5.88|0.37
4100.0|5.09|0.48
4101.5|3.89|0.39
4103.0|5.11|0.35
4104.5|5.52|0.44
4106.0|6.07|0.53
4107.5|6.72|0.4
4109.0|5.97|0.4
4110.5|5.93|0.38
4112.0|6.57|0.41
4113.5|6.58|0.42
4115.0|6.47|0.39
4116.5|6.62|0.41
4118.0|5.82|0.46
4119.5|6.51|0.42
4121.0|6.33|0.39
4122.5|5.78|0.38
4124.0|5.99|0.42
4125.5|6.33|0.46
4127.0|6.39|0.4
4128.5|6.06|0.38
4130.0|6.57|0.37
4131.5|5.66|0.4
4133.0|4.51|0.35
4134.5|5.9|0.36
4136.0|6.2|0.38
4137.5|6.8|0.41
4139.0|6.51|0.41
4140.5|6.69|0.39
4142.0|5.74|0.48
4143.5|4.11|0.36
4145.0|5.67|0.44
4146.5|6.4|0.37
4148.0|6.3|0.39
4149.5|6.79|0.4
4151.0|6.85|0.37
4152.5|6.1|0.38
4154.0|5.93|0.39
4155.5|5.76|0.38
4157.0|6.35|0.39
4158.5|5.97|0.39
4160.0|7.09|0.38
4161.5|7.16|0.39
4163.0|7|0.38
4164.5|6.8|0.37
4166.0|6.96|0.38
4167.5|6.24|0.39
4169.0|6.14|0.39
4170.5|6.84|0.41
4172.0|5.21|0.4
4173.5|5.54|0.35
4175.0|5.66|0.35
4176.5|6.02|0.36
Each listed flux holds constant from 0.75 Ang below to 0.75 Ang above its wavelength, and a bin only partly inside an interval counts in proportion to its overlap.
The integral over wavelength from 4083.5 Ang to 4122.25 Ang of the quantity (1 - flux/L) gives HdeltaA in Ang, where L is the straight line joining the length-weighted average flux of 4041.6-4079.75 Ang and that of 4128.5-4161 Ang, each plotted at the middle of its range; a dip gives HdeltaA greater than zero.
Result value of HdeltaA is -2.6 Ang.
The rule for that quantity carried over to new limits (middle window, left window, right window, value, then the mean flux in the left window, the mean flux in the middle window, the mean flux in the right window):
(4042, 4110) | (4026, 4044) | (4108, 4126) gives 4.4 Ang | 5.73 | 5.6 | 6.25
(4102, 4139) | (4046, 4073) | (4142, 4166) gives -0.9 Ang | 5.35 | 6.09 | 6.29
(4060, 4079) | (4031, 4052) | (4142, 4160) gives 1.2 Ang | 5.34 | 5.18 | 6.05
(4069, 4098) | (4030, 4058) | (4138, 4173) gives -1.2 Ang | 5.43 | 5.97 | 6.29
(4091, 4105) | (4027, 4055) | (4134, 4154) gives 0.8 Ang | 5.52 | 5.53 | 6.15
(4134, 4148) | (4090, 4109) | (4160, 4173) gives 0.5 Ang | 5.72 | 6.02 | 6.56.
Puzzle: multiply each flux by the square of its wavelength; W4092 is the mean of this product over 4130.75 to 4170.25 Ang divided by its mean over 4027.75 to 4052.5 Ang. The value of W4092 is 1.21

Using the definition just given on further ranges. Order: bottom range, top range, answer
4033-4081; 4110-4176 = 1.20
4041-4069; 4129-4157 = 1.19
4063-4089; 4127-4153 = 1.10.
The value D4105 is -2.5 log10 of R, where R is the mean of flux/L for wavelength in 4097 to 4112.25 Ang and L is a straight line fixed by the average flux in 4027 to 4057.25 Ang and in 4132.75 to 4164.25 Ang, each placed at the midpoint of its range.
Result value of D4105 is 0.05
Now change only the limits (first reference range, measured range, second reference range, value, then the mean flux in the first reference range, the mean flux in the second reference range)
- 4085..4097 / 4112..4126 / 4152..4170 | 0.02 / 6.38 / 6.47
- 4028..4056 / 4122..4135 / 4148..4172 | 0.05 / 5.5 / 6.48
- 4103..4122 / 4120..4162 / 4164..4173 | 0.02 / 6.21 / 6.33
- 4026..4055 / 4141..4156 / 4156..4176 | 0.05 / 5.55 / 6.37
